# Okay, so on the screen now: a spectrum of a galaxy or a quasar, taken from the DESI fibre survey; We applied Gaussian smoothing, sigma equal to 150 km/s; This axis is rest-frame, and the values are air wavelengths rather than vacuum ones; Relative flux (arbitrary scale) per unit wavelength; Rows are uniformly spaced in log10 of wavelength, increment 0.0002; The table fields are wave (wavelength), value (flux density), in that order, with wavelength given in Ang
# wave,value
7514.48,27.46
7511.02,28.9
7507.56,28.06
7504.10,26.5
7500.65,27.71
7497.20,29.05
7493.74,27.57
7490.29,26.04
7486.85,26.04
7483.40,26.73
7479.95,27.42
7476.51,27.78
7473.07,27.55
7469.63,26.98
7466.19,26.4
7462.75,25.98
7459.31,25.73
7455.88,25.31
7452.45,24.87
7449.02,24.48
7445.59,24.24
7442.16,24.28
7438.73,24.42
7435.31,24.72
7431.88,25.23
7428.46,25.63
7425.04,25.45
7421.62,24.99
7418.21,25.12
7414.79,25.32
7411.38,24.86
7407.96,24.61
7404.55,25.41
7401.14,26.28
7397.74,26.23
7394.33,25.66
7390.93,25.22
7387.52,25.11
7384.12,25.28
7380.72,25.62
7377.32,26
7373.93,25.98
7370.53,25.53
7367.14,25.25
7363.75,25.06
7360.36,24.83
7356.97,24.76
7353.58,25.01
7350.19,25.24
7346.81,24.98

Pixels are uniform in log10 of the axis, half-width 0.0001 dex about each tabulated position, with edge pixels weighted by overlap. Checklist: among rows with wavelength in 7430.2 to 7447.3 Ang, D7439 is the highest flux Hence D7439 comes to 25.23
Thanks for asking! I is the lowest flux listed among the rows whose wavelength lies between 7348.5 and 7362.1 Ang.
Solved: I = 24.76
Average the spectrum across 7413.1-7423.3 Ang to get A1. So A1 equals 25.1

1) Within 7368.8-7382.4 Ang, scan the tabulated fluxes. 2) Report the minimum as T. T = 25.53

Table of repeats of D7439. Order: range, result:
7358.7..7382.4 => 26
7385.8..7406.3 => 26.28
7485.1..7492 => 26.04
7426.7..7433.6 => 25.63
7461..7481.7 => 27.78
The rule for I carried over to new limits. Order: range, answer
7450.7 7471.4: 24.87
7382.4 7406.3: 25.11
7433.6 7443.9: 24.28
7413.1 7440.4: 24.42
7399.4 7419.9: 24.61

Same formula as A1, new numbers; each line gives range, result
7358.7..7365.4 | 24.9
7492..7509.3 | 27.8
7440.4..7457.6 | 24.6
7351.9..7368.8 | 25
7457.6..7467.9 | 26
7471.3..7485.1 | 27.4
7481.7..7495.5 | 26.6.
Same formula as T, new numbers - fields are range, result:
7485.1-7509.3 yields 26.04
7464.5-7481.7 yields 26.4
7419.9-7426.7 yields 24.99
